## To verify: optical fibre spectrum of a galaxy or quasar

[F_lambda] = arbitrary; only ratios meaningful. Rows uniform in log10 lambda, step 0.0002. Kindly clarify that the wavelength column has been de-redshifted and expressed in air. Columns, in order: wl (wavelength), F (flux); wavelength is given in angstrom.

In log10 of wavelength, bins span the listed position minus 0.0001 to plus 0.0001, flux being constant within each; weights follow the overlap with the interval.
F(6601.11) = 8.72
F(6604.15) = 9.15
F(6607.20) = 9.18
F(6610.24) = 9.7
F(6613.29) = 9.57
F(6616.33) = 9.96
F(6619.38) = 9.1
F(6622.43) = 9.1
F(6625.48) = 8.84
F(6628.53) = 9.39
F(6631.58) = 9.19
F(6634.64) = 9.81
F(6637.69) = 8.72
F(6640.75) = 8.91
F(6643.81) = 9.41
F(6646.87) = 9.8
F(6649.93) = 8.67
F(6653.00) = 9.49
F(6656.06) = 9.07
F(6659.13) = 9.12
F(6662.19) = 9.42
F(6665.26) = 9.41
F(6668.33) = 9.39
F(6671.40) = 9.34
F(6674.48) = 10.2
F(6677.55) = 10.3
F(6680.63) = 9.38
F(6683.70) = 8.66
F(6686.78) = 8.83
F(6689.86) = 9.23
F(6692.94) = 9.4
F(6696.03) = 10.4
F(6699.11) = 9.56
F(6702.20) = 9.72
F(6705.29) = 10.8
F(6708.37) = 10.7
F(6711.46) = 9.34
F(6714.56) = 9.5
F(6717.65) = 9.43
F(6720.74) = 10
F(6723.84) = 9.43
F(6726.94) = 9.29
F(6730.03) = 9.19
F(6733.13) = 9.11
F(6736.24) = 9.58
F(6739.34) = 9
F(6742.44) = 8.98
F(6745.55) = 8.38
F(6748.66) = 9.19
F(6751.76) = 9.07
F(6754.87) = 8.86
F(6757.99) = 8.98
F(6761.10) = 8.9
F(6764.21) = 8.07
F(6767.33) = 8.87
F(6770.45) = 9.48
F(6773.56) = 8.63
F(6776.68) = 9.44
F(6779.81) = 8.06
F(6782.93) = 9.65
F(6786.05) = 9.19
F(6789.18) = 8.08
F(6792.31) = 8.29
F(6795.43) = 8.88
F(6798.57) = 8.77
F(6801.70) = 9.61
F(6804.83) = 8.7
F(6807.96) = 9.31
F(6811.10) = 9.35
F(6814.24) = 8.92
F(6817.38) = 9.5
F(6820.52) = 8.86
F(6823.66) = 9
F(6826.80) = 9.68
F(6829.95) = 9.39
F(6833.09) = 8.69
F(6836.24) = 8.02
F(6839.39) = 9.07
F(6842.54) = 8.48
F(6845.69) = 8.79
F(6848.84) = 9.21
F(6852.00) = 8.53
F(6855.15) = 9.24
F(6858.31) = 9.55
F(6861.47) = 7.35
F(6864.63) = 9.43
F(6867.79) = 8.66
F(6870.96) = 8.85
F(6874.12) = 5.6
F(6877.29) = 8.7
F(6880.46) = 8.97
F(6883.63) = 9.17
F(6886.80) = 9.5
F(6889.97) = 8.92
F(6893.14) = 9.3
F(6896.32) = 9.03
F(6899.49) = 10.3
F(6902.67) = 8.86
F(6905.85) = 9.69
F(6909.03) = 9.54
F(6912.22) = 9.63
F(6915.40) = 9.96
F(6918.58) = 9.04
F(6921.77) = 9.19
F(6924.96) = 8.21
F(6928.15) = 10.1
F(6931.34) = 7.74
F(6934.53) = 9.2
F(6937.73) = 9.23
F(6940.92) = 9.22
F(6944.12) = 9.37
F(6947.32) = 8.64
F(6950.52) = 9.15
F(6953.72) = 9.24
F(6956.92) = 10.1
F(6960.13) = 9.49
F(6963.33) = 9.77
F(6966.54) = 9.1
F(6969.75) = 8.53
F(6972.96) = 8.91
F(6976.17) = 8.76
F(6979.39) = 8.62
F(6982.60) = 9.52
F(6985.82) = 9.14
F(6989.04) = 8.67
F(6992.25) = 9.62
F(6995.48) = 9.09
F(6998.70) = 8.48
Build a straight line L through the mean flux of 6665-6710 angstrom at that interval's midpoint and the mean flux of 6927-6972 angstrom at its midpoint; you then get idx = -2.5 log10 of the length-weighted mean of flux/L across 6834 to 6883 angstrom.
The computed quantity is 0.10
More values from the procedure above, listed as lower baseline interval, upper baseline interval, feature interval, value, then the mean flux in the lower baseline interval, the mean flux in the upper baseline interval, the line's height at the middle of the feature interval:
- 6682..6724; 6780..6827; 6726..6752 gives 0.04 mag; 9.65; 9.01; 9.42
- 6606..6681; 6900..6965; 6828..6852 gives 0.06 mag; 9.38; 9.29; 9.32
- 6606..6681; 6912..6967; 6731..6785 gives 0.04 mag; 9.38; 9.24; 9.33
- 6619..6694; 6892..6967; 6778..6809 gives 0.05 mag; 9.29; 9.3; 9.29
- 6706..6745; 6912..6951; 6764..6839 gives 0.05 mag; 9.46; 9.11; 9.33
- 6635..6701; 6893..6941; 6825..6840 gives 0.04 mag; 9.38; 9.27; 9.3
